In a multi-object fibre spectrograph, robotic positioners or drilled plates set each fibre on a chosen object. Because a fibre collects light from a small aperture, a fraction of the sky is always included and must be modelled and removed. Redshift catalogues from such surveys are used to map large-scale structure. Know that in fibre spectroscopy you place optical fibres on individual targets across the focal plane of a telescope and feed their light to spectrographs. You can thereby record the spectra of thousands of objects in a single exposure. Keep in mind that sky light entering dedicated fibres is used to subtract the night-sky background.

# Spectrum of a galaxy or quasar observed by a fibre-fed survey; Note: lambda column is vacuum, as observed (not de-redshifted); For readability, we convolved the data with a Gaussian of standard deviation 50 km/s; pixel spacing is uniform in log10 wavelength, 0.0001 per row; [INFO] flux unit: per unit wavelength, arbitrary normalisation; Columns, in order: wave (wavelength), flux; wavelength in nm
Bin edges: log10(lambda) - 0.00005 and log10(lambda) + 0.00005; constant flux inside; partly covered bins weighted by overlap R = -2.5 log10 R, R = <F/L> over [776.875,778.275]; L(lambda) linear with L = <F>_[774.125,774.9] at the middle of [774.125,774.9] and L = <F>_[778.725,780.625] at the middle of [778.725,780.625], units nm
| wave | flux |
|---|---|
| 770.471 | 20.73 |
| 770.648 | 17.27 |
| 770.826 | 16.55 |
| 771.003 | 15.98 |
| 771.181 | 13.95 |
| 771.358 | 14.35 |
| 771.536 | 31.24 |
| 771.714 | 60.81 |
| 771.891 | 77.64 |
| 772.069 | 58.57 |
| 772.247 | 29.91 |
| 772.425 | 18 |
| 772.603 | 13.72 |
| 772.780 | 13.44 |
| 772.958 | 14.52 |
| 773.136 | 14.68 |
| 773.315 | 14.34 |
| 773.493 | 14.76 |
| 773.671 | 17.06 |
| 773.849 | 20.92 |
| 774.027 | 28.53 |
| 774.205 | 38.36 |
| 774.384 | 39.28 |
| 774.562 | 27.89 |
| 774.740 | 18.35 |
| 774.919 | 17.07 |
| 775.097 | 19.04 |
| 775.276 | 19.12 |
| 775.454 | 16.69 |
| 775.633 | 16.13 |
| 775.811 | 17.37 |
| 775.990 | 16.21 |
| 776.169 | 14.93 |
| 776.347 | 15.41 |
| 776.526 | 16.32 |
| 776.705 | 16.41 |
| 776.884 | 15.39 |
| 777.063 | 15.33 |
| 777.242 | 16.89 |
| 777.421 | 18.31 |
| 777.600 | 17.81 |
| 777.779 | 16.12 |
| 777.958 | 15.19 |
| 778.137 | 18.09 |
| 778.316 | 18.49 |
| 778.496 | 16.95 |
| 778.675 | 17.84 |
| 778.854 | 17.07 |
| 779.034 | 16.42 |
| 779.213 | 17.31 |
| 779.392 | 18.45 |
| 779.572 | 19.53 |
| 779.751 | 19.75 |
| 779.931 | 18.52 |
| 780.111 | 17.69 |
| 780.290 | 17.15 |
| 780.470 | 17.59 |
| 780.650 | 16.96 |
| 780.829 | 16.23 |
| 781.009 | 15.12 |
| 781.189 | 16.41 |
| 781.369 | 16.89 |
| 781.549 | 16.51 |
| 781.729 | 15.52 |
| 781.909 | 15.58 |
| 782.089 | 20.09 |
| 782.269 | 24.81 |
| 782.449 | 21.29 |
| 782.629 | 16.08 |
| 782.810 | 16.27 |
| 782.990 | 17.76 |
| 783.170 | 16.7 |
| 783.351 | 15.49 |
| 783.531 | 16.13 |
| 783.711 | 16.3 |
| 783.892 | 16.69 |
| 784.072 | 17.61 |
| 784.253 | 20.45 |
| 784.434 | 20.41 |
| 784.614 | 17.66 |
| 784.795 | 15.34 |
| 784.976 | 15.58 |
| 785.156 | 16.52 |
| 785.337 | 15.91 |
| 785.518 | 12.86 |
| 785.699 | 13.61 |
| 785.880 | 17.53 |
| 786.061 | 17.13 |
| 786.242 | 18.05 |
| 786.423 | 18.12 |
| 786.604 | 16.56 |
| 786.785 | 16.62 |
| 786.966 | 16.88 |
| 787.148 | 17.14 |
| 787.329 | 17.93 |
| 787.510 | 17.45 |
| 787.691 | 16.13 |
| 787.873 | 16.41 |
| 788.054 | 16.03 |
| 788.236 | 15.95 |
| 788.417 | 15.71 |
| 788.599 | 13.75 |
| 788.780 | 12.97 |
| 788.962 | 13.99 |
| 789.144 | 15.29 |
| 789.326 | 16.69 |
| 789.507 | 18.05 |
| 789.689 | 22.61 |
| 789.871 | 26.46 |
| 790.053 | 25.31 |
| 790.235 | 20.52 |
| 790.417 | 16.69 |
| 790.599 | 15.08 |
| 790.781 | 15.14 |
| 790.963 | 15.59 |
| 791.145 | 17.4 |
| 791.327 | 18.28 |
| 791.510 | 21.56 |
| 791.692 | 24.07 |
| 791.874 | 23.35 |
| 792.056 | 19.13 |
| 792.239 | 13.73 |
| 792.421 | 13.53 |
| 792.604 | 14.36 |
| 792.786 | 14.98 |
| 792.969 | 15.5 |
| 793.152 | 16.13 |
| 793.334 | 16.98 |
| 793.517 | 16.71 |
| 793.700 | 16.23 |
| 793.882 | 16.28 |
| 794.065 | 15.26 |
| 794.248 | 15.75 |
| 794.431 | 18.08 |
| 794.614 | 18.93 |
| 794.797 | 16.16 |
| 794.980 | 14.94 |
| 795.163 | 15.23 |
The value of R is 0.32 mag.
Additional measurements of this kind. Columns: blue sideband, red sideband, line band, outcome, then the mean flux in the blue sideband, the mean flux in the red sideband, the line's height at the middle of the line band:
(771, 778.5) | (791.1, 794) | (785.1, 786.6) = 0.181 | 22.2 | 17.4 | 19.2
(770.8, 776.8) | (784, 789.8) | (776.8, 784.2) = 0.152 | 23.5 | 16.7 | 20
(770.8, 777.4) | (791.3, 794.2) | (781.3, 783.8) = 0.158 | 22.8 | 17.2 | 20.3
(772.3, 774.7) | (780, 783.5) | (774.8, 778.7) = 0.170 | 21.3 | 17.4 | 19.7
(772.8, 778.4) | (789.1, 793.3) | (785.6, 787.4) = 0.092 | 18.8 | 18.3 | 18.4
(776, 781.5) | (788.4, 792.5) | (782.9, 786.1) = 0.057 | 17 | 18.1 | 17.5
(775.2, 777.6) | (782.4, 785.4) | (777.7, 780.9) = -0.048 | 16.5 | 17.1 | 16.8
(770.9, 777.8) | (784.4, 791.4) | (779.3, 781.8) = 0.161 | 22.6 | 17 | 20.1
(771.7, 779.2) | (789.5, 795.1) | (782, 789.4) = 0.150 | 21.6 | 17.8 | 19.3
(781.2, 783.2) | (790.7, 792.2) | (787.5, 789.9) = 0.128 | 17.9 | 19.2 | 18.8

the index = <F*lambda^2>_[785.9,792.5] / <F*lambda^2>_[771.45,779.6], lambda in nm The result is 0.83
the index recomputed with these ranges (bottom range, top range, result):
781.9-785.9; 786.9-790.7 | 1.02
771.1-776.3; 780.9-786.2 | 0.71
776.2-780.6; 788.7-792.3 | 1.12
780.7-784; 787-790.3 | 1.04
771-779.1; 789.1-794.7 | 0.86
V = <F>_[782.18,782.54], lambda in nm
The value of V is 23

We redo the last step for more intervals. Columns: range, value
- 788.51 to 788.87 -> 13.4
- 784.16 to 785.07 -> 17.9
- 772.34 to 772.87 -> 15.1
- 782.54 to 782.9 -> 16.1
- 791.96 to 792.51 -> 15.6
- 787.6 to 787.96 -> 16.3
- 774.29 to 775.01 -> 25.7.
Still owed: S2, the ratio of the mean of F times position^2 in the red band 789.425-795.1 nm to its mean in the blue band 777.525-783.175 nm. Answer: 1.0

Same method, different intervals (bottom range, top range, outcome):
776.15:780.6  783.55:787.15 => 1.00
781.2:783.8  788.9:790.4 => 1.15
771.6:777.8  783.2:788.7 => 0.74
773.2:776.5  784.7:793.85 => 0.86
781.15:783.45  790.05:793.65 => 1.01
